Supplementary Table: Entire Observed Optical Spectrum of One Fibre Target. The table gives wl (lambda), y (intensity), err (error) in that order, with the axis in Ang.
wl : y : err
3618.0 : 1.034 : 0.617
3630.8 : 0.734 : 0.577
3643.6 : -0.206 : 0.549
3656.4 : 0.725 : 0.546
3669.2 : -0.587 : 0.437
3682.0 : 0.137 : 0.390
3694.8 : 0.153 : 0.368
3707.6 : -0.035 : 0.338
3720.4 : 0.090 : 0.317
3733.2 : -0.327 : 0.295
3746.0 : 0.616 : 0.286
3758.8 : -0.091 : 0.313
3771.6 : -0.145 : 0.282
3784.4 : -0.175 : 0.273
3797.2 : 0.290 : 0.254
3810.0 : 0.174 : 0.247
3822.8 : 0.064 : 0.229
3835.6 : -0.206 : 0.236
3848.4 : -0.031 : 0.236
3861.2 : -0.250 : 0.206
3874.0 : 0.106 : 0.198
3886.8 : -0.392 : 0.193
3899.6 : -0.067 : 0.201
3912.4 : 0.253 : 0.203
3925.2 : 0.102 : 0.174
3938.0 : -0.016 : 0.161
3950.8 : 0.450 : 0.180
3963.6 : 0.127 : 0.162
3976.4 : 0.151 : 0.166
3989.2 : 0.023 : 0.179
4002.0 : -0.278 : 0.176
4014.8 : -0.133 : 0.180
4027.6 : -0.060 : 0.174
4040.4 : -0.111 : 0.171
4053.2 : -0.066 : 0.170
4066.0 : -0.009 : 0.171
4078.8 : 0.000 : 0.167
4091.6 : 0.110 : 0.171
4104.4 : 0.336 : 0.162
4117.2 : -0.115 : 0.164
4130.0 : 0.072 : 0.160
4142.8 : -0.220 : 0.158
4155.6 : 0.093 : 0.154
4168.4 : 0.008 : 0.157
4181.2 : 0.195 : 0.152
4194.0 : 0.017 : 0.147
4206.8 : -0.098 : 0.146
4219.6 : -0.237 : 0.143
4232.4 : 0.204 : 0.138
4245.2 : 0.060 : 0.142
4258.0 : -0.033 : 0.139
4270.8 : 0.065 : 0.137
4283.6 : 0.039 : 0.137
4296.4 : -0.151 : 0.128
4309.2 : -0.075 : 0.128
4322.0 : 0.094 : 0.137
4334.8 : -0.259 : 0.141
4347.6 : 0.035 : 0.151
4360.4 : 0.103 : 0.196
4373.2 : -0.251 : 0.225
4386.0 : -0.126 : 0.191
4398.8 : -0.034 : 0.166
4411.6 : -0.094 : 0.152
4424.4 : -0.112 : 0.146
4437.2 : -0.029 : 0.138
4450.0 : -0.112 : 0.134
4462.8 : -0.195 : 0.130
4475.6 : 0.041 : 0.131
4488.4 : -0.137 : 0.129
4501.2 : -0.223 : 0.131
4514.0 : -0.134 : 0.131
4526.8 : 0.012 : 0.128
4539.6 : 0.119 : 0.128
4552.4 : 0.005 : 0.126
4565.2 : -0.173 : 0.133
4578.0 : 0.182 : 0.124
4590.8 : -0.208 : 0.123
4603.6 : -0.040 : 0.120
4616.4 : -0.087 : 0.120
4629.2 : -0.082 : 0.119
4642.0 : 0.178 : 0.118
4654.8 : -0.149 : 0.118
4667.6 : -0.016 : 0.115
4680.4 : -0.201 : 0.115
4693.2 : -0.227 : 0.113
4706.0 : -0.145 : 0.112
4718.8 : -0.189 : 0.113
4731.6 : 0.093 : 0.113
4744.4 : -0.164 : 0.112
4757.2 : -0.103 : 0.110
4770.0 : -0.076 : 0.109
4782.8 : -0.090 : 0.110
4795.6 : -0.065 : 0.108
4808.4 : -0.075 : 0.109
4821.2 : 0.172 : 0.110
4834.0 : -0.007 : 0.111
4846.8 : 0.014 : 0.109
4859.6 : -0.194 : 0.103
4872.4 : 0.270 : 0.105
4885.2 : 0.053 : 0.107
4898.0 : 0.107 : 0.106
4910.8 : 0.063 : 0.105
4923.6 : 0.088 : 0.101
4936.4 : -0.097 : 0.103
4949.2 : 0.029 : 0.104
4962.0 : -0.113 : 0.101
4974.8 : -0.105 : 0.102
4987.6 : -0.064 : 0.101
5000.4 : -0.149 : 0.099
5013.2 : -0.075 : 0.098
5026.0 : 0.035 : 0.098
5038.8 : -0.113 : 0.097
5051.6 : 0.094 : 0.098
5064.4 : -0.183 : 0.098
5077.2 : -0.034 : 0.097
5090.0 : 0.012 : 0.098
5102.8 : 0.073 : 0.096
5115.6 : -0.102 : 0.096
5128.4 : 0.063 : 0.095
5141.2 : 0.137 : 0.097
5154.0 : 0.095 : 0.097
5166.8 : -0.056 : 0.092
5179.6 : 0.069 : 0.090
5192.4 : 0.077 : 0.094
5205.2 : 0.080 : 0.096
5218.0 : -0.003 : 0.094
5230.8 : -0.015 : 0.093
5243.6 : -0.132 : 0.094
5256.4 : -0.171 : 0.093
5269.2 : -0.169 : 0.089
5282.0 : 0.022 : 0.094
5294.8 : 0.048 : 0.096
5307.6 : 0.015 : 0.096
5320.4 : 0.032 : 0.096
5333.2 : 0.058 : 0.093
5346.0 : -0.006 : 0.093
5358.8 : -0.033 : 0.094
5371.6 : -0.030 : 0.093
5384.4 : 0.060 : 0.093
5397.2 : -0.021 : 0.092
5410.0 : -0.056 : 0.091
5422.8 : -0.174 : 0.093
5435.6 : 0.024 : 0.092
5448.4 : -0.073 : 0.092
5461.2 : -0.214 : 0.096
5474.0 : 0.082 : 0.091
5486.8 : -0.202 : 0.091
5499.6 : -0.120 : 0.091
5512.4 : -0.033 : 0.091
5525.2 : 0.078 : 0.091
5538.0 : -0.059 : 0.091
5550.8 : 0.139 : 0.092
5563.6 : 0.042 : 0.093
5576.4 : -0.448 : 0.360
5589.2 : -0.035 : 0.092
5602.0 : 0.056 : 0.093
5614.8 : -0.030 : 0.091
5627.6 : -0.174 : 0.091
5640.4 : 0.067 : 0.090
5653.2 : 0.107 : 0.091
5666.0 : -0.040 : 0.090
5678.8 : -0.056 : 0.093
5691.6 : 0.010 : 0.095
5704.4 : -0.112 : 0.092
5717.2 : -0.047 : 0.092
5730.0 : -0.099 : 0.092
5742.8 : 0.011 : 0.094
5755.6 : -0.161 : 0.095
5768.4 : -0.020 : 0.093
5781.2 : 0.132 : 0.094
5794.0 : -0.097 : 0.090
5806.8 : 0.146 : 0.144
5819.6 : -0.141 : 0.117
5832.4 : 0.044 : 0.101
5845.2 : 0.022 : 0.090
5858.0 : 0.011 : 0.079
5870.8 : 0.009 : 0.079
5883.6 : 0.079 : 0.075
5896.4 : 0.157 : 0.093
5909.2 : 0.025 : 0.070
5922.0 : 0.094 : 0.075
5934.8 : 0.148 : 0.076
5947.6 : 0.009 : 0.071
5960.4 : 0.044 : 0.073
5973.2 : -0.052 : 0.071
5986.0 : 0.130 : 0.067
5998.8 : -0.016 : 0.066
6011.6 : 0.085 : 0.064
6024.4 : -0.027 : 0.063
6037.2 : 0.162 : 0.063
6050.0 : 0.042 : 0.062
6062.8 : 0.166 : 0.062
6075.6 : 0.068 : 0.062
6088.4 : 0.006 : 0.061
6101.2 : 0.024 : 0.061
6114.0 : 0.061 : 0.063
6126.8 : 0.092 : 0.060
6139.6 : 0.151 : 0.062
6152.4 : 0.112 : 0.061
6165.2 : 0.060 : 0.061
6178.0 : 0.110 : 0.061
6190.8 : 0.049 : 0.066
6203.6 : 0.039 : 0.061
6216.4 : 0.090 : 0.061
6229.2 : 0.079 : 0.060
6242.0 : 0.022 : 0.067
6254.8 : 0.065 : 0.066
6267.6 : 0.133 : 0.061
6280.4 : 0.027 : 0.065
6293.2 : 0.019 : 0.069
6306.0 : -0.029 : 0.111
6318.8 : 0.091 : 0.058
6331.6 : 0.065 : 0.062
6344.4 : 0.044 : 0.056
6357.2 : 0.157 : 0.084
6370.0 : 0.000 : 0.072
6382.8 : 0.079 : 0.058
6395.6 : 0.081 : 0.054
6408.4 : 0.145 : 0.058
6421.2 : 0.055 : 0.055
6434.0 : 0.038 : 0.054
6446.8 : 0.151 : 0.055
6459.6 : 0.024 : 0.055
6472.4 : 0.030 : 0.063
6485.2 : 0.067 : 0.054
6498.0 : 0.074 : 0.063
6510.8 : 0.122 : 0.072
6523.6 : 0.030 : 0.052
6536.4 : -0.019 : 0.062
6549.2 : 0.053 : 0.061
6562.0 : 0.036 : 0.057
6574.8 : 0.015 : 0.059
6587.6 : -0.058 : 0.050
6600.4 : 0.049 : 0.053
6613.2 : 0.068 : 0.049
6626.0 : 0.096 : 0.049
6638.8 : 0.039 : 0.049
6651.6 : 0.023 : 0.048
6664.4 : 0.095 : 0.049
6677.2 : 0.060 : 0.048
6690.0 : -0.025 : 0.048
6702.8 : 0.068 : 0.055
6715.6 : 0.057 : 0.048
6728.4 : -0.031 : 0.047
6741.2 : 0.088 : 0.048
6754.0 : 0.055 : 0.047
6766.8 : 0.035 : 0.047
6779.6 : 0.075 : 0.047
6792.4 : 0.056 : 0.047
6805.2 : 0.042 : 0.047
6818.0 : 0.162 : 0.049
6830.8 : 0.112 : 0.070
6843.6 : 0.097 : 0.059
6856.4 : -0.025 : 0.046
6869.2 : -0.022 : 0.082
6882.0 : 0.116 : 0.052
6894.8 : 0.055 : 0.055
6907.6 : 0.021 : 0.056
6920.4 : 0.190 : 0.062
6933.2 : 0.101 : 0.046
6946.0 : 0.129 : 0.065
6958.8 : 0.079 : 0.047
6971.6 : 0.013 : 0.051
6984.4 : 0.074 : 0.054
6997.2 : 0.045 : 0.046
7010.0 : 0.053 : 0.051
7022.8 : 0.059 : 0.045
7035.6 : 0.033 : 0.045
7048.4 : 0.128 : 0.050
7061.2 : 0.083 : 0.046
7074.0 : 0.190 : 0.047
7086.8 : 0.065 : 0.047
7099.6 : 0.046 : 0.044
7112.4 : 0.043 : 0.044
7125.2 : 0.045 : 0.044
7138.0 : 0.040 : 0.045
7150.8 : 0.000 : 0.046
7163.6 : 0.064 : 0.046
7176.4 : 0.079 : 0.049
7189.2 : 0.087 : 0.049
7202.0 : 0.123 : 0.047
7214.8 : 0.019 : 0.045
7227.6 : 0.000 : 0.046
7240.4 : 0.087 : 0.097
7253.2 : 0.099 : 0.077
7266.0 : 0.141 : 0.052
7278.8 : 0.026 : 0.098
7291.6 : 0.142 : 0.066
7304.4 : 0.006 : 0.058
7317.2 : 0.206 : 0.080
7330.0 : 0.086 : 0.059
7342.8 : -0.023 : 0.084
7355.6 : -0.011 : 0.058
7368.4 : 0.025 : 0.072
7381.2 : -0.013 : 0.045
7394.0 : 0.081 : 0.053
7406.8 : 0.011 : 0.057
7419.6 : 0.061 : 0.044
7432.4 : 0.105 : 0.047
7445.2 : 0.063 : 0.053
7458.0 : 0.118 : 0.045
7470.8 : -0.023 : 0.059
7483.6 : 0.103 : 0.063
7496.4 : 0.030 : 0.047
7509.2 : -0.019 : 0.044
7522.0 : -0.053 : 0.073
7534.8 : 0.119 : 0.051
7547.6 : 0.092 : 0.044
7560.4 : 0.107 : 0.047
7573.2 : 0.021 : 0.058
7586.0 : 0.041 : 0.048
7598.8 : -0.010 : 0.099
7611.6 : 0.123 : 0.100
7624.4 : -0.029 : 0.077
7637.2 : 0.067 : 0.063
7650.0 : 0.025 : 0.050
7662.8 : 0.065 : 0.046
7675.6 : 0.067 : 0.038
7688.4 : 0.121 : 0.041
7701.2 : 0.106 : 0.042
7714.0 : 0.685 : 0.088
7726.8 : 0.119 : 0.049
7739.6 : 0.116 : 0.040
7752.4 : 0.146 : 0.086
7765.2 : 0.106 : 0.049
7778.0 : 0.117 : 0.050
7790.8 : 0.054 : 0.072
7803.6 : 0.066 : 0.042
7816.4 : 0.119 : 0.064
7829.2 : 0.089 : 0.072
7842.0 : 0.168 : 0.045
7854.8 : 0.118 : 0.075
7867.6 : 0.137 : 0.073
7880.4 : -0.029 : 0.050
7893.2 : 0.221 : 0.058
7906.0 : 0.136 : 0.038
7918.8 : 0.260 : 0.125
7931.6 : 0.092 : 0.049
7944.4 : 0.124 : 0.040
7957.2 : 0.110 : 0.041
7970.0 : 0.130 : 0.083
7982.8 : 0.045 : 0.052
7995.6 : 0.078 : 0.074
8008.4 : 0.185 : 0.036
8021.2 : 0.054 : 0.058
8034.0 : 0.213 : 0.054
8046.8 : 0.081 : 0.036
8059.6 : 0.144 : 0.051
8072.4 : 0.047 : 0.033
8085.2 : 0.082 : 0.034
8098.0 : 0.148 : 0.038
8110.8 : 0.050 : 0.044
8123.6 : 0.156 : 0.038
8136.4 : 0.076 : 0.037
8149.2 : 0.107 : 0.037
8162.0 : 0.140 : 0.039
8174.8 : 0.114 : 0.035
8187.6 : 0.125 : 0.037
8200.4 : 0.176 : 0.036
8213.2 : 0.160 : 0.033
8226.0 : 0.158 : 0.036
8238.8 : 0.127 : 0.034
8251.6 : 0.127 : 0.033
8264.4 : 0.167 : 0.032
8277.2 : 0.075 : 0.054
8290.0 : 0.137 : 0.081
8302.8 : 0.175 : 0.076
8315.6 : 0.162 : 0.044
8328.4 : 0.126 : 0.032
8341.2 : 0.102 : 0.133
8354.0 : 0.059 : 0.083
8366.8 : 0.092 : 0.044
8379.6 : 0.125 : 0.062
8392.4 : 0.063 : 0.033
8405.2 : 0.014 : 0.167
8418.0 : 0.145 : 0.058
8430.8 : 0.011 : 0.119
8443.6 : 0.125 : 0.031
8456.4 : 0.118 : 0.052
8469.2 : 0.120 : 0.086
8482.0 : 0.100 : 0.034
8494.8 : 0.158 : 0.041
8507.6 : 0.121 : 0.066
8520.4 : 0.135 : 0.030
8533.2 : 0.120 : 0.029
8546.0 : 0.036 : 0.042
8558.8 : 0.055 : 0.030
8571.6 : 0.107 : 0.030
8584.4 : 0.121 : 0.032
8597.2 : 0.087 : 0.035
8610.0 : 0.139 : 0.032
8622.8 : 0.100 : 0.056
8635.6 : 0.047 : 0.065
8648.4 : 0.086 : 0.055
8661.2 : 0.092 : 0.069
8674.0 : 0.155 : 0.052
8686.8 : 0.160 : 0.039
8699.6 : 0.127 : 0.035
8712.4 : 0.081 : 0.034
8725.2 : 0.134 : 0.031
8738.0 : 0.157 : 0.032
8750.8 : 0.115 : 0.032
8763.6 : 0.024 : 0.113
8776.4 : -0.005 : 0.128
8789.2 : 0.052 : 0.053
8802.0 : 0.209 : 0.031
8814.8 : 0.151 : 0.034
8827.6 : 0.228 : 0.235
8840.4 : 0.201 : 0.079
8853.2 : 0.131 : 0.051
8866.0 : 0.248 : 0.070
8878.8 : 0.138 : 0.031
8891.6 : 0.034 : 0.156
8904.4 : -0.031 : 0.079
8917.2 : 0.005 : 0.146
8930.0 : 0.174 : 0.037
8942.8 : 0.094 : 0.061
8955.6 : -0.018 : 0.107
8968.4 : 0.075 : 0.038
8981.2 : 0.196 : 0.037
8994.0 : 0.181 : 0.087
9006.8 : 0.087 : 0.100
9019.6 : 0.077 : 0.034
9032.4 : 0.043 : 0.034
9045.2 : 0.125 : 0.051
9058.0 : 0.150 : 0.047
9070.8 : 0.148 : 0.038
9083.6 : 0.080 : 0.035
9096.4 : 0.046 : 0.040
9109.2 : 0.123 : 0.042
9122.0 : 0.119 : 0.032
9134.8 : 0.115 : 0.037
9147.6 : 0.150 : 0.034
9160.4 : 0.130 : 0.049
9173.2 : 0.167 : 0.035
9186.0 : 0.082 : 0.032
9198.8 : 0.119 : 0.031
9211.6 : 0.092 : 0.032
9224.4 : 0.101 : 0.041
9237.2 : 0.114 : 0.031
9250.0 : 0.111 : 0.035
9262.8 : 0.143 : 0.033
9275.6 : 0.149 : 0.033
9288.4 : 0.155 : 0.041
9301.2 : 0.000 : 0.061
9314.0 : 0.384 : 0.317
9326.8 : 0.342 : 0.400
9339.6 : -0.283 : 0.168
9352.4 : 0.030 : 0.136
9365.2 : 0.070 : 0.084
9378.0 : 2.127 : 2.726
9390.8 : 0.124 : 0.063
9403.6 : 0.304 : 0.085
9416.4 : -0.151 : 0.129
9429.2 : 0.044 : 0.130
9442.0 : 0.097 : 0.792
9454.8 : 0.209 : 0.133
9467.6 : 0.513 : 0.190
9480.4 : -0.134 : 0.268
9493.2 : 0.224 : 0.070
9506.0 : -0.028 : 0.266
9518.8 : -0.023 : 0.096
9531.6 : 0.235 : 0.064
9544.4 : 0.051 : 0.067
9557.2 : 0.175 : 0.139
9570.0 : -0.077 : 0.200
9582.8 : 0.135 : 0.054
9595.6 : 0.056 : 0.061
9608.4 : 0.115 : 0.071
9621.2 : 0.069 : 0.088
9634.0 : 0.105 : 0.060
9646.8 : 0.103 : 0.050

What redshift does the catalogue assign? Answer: 1.07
